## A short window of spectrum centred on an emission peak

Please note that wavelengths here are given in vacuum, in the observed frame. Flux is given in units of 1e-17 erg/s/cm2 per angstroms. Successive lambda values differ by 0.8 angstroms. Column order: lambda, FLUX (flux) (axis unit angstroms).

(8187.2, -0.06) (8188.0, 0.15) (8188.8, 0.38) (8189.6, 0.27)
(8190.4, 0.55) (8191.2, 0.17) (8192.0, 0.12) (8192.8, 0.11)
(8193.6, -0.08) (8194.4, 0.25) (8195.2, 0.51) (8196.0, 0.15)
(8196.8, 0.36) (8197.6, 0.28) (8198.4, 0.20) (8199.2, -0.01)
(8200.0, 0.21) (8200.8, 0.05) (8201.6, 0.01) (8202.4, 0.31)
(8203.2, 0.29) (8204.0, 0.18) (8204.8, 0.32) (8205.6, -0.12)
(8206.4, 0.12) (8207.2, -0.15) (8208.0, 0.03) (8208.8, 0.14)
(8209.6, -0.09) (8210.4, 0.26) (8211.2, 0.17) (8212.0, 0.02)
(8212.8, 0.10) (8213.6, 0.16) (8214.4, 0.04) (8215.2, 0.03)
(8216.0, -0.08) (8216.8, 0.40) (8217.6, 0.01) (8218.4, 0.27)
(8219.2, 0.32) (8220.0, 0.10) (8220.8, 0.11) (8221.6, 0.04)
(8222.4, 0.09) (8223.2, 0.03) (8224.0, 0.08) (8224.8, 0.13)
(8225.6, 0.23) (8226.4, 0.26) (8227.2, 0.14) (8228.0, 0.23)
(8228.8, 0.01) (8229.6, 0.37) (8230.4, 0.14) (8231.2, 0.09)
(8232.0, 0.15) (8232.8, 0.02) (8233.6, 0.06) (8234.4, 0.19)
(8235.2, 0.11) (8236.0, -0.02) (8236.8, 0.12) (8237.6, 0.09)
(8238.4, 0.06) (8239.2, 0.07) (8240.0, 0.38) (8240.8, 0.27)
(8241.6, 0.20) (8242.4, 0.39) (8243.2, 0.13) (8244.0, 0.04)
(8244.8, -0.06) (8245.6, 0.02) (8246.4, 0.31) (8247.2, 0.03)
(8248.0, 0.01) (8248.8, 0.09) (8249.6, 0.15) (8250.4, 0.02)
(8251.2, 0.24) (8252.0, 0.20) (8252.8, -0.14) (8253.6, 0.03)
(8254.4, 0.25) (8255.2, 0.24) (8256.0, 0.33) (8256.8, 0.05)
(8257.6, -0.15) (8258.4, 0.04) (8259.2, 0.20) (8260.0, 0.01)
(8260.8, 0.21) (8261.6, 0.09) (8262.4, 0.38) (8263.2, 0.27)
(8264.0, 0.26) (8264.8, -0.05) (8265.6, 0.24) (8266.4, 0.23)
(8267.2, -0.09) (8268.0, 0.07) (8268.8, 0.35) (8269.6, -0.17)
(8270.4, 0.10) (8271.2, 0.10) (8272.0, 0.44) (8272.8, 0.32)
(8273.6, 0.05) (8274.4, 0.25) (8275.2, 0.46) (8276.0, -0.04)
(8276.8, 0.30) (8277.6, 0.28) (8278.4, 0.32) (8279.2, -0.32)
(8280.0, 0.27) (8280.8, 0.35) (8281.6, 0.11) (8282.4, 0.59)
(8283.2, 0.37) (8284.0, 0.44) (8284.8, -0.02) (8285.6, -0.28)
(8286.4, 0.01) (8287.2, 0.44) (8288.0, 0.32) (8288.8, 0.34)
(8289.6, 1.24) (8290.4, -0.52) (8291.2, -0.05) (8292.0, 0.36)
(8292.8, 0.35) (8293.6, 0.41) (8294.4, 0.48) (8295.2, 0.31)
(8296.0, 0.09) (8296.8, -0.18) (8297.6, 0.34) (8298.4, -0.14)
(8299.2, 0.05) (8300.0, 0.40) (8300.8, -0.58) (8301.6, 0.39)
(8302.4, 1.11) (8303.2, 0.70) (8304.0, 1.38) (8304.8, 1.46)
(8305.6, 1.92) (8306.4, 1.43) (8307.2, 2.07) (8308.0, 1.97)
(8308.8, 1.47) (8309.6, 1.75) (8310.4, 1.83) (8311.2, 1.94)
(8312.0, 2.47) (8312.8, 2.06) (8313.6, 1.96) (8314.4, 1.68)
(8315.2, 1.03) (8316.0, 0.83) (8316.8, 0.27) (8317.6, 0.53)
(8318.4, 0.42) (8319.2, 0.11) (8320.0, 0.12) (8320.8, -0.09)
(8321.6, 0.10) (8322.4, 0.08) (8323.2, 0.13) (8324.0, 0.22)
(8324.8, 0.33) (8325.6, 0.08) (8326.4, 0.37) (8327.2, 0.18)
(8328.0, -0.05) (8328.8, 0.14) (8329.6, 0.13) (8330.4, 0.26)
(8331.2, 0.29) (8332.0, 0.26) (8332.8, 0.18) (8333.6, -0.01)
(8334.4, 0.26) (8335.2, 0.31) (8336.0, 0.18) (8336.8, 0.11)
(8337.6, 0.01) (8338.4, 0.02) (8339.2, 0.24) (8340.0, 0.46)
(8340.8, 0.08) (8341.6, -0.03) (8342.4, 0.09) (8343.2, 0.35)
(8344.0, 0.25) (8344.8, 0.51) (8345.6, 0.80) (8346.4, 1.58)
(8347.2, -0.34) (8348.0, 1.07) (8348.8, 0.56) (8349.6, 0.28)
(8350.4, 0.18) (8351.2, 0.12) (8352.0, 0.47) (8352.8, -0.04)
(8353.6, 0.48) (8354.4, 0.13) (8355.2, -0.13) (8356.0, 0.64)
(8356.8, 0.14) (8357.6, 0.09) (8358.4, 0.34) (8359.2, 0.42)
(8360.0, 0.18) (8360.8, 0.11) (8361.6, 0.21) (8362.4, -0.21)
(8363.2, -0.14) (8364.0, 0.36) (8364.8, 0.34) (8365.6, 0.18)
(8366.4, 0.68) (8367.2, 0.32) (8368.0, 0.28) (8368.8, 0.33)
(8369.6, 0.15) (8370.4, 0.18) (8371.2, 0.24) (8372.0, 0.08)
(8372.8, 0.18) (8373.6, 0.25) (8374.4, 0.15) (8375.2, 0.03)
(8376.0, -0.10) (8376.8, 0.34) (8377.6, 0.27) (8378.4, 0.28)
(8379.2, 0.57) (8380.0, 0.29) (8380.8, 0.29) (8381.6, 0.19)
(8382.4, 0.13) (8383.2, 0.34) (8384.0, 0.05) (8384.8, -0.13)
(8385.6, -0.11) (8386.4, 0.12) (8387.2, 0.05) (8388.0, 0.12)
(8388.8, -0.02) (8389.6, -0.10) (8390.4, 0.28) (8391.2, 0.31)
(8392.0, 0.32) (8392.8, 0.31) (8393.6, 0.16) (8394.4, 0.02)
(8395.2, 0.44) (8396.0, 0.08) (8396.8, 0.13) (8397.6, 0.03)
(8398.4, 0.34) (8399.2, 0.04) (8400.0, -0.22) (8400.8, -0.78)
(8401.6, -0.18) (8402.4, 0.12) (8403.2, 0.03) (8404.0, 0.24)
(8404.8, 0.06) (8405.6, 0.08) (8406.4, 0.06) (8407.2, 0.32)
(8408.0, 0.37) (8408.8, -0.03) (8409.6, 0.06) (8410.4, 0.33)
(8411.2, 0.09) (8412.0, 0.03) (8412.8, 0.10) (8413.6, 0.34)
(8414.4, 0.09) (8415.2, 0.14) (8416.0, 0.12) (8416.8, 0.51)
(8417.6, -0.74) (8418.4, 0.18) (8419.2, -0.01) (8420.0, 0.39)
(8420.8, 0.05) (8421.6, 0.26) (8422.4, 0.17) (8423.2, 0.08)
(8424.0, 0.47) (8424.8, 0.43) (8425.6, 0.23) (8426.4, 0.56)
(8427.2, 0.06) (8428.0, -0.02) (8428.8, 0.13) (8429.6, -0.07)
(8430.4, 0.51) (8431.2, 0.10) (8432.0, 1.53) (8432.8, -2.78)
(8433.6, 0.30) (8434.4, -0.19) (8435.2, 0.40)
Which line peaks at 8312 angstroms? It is [O II]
